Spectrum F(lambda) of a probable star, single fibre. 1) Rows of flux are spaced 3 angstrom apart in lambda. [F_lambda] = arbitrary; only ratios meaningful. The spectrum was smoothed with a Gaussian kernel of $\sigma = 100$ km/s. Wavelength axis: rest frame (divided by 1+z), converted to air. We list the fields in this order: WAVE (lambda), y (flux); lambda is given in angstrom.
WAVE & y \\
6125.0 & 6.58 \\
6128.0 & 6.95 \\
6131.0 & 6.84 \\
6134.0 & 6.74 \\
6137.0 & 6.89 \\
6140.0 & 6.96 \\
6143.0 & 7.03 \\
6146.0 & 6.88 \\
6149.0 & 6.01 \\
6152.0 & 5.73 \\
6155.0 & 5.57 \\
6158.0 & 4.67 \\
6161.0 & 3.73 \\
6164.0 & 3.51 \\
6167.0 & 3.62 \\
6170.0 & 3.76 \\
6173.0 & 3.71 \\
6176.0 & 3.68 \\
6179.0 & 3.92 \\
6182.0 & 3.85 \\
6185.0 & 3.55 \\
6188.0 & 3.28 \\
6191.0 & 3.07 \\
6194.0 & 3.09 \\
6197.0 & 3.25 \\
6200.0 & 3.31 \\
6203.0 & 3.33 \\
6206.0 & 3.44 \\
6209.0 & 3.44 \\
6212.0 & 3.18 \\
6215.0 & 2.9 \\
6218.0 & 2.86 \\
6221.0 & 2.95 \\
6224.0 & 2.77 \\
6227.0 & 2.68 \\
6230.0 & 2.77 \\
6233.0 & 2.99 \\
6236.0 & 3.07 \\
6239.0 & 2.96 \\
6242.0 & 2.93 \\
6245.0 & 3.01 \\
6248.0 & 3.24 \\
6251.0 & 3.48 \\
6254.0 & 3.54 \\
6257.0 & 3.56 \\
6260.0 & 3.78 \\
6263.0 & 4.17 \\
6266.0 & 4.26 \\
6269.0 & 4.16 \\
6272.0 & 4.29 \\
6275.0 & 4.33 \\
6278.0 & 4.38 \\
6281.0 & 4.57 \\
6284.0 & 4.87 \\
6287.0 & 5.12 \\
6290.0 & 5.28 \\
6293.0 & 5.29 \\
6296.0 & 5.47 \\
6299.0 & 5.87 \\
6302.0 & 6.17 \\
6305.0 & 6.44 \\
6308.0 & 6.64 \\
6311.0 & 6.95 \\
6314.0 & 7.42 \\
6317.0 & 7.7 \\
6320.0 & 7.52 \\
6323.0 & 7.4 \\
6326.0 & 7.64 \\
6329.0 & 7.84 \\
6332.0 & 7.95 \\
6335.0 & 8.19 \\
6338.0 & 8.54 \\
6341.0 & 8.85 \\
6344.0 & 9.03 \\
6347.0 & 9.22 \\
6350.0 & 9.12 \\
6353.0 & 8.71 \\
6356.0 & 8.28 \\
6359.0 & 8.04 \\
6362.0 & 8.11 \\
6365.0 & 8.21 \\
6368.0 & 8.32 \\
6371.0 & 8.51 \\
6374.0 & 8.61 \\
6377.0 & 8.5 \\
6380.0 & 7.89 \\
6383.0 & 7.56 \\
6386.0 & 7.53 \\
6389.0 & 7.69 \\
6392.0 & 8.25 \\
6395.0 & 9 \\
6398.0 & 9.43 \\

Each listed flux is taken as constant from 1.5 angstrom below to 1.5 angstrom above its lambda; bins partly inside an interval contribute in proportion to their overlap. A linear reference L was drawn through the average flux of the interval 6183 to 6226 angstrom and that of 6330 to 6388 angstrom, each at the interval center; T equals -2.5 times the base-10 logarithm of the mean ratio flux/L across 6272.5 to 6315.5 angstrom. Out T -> 0.12 mag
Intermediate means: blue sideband 3.18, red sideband 8.37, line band 5.6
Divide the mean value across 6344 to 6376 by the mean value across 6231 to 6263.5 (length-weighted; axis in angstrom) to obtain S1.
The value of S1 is 2.58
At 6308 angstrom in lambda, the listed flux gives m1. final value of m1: 6.64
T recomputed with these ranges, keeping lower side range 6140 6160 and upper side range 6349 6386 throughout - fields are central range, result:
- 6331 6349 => -0.087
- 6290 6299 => 0.350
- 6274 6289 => 0.493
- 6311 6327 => 0.042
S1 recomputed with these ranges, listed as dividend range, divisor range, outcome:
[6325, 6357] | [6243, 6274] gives 2.27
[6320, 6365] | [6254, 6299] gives 1.83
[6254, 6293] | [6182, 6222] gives 1.36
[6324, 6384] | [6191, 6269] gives 2.57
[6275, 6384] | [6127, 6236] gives 1.73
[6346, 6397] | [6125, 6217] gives 1.83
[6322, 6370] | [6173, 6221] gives 2.50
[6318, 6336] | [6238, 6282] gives 2.05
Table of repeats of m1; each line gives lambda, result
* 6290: 5.28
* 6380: 7.89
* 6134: 6.74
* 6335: 8.19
